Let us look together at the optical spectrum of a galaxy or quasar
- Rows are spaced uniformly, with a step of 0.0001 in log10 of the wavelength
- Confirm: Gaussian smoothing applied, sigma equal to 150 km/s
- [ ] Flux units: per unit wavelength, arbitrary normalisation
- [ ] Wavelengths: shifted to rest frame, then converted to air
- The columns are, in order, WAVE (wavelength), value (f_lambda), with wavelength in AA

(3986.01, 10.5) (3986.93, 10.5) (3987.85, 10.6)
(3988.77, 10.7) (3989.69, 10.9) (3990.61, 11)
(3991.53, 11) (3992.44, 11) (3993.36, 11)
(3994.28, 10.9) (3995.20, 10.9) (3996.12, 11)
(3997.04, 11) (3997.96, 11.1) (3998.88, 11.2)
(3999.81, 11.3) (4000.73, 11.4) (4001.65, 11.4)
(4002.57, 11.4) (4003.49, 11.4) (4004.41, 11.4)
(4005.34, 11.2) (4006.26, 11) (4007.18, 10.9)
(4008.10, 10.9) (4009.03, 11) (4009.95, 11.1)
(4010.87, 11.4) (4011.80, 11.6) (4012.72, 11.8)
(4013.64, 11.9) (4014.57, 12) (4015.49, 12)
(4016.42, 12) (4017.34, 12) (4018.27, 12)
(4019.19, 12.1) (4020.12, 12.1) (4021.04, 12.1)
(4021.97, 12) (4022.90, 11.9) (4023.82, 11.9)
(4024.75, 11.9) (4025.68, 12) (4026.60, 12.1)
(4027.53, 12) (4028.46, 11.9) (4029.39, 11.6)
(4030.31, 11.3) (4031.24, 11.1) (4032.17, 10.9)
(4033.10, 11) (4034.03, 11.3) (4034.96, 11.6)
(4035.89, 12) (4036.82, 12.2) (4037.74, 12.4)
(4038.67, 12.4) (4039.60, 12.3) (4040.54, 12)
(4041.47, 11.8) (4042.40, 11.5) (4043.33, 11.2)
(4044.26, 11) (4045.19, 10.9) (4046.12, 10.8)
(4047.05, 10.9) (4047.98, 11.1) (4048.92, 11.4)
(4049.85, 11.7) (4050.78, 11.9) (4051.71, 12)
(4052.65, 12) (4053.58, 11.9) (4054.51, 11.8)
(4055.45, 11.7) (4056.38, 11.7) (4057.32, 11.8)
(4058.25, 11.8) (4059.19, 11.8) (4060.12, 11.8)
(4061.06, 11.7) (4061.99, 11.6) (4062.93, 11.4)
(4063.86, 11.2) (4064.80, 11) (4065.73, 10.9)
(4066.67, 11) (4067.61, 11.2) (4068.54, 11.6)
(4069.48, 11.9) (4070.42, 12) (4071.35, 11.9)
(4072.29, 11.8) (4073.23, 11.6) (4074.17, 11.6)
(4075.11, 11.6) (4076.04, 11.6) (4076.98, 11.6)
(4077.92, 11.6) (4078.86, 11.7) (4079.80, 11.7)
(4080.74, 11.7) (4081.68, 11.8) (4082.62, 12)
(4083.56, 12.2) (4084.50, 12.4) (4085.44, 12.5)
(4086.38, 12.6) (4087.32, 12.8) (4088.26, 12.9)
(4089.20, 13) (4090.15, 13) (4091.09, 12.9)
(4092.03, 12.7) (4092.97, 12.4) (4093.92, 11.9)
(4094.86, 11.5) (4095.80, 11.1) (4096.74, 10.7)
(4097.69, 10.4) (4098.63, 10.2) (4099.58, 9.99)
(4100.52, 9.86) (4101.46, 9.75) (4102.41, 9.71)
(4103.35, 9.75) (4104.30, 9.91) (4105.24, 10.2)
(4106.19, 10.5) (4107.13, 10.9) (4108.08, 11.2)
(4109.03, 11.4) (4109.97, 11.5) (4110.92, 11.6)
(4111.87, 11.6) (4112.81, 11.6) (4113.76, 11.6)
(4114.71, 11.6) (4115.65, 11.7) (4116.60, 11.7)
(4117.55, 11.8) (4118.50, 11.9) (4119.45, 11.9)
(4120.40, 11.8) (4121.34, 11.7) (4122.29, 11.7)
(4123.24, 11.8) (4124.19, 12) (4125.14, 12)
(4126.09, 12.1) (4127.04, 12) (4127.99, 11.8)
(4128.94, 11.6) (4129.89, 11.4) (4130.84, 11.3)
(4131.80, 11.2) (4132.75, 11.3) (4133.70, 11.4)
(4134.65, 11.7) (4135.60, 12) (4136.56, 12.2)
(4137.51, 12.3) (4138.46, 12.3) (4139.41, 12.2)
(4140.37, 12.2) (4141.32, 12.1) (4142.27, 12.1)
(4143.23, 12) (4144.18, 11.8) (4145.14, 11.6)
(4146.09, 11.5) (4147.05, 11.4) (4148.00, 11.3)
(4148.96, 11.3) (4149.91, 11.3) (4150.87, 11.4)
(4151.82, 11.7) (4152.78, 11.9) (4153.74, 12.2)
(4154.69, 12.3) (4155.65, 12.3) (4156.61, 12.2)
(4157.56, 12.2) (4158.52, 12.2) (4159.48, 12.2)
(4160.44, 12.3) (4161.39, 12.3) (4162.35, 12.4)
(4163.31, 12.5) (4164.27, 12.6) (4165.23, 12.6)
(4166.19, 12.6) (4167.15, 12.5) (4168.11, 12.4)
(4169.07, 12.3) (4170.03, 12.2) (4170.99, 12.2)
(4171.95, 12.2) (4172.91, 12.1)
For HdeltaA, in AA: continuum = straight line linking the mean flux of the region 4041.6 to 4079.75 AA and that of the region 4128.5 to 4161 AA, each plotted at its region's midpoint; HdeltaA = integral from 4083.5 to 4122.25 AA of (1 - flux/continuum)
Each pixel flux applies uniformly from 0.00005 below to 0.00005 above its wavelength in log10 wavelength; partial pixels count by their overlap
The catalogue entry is 0.7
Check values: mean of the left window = 11.5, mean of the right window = 11.8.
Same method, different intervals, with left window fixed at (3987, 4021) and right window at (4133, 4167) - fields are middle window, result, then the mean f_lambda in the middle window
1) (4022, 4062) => -0.6 AA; 11.7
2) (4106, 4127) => 0.4 AA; 11.6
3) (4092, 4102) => 0.8 AA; 10.9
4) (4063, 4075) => 0.2 AA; 11.5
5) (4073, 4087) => -0.3 AA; 11.9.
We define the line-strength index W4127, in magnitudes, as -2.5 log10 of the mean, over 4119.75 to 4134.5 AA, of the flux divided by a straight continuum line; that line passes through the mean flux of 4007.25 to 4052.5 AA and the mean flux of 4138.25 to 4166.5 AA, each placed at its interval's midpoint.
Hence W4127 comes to 0.02 mag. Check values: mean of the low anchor 11.7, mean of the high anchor 12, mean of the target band 11.7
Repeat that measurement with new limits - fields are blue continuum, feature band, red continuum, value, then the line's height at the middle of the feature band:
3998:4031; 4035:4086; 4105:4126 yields -0.01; 11.6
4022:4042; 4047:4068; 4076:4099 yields 0.03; 11.9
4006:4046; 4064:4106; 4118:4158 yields 0.02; 11.8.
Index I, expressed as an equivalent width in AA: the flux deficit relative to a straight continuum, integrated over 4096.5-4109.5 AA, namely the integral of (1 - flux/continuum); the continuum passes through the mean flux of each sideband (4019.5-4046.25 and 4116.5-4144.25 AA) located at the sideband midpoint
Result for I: 1.6 AA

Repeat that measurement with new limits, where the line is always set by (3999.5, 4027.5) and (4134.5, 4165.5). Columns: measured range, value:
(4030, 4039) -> 0.1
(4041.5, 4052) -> 0.4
